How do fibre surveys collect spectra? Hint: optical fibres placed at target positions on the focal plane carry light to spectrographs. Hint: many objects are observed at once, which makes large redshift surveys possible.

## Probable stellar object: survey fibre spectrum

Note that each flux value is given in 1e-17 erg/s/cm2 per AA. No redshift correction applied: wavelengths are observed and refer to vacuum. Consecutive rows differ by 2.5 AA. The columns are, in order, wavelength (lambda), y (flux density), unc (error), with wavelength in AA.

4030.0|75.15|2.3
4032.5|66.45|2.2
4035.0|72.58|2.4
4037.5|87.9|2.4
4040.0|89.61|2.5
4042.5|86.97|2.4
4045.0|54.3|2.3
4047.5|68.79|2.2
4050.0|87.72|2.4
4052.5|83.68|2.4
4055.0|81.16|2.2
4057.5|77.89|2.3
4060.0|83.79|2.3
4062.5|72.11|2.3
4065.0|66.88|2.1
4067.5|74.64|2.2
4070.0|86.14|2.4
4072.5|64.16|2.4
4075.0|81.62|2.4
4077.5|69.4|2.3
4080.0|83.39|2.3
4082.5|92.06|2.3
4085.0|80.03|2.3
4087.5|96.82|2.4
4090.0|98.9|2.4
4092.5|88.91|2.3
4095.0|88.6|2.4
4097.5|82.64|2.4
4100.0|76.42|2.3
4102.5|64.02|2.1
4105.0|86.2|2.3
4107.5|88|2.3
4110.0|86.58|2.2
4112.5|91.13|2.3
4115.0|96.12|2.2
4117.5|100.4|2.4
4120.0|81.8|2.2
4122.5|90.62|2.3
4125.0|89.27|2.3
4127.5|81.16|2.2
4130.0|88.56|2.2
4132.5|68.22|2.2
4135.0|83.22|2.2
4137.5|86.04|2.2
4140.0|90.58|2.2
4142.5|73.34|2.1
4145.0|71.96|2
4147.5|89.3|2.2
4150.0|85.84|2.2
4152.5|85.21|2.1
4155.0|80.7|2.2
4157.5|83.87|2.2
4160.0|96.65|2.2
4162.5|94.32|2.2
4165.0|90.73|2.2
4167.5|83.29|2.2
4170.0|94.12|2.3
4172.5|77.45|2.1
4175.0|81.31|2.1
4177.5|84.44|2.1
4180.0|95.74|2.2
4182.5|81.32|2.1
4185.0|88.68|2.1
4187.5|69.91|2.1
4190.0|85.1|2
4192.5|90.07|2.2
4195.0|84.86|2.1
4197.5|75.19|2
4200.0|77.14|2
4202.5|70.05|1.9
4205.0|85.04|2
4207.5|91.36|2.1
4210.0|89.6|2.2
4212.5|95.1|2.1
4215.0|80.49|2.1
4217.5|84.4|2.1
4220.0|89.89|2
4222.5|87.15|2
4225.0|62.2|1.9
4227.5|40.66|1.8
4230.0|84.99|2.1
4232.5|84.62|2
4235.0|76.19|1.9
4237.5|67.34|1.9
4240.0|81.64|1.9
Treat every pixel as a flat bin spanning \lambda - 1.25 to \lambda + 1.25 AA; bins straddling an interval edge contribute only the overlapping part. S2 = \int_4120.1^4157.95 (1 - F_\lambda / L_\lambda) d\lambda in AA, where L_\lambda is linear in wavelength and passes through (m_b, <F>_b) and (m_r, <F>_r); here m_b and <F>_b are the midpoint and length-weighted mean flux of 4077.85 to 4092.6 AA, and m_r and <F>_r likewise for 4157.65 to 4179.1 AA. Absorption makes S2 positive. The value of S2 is 2.1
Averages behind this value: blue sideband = 88.8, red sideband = 87.7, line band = 83.1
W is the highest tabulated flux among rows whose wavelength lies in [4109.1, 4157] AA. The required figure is 100.4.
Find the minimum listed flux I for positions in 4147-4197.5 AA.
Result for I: 69.91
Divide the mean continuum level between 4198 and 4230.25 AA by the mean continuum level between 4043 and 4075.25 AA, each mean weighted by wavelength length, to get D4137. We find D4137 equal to 1.05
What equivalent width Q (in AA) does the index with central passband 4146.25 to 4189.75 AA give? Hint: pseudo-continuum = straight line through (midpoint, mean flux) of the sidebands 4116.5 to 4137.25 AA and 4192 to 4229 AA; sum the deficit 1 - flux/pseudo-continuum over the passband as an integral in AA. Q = -1.8 AA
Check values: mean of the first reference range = 85.3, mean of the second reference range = 80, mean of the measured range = 86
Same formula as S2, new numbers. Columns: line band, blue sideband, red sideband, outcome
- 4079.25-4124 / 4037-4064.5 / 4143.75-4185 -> -2.90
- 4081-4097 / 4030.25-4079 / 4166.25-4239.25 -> -2.61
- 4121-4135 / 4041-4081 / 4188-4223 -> -0.60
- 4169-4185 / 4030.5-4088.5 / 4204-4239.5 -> -1.27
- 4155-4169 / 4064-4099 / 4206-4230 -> -1.34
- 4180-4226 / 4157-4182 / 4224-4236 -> -3.16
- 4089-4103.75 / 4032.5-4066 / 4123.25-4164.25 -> -0.37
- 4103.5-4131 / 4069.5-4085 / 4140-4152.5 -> -2.81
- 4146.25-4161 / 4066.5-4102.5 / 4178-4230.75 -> -0.88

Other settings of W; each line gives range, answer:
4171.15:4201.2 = 95.74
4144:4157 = 89.3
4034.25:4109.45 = 98.9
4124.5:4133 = 89.27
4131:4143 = 90.58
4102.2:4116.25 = 96.12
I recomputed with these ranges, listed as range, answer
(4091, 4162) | 64.02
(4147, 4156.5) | 80.7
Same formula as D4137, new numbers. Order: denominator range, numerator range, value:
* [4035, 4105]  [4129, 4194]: 1.05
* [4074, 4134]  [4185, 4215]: 0.97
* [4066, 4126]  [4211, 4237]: 0.92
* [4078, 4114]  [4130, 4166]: 0.98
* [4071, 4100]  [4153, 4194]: 1.03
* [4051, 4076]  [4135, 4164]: 1.10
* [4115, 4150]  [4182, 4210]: 0.97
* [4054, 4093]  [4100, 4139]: 1.05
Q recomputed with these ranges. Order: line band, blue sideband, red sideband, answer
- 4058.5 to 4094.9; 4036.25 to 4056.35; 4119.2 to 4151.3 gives -0.2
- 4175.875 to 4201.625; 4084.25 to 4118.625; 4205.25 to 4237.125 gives -0.2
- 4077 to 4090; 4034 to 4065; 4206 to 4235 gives -1.3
